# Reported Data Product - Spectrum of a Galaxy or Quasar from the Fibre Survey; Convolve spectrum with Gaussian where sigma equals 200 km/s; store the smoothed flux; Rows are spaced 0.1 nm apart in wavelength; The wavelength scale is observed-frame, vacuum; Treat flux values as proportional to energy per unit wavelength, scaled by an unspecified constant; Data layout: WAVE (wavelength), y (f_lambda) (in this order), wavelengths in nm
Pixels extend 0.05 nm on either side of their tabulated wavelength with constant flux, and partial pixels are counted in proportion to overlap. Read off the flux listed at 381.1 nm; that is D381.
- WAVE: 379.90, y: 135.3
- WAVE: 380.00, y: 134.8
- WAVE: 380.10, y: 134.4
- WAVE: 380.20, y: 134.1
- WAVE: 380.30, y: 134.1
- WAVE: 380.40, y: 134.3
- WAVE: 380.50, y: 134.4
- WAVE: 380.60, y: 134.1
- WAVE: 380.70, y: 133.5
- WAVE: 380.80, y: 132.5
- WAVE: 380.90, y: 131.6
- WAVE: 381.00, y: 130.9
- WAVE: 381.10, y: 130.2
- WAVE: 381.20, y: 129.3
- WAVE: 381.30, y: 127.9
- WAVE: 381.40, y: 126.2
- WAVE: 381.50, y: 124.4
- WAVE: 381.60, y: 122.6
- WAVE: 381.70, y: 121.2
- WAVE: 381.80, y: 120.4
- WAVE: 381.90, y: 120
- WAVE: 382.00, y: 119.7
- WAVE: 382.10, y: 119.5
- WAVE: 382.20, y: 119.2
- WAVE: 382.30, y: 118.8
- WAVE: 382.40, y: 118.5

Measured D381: 130.2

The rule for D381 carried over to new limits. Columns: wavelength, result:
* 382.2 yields 119.2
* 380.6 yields 134.1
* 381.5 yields 124.4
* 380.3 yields 134.1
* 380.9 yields 131.6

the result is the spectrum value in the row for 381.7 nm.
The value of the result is 121.2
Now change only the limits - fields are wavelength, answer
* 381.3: 127.9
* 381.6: 122.6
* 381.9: 120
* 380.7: 133.5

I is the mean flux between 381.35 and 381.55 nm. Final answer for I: 125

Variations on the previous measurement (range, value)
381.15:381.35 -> 129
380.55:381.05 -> 133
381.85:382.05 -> 120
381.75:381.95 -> 120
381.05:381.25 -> 130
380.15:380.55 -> 134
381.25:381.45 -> 127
